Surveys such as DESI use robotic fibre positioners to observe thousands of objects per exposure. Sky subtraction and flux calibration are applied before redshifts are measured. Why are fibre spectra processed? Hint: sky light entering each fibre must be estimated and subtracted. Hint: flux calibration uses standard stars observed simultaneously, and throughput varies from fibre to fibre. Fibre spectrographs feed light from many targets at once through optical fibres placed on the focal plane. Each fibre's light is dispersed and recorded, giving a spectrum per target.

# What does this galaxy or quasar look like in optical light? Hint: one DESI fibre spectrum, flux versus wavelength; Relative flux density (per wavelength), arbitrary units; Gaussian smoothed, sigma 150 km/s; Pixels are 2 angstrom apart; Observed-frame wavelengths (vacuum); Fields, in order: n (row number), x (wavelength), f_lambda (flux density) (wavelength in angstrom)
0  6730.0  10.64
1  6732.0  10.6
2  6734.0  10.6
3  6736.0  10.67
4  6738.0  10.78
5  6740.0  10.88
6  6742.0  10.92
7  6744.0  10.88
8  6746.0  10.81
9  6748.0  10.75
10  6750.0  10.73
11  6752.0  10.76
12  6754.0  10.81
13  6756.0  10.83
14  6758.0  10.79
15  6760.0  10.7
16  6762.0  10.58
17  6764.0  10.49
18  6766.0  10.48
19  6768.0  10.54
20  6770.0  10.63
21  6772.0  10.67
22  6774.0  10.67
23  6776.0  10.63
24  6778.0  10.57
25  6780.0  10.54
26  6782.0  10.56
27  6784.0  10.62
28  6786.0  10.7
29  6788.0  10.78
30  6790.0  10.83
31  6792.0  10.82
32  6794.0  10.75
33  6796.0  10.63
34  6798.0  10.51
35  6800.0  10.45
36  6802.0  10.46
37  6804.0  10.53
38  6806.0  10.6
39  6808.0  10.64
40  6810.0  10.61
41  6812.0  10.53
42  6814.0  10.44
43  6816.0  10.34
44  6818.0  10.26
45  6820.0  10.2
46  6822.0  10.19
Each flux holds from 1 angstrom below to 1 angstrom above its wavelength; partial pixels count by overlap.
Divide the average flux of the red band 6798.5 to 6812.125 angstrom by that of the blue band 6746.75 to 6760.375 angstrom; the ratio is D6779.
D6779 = 0.98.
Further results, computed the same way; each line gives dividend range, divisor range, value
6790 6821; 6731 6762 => 0.98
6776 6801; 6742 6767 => 0.99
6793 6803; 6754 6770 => 0.99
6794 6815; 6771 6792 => 0.99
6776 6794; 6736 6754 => 0.99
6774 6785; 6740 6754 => 0.98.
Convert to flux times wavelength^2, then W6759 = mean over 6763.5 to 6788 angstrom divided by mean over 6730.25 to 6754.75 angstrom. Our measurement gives 0.99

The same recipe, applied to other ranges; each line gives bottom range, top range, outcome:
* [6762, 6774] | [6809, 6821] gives 1.00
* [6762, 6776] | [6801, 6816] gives 1.01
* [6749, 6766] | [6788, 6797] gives 1.02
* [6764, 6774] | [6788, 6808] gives 1.01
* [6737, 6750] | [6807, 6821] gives 0.98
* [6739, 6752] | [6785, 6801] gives 1.00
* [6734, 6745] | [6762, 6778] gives 0.99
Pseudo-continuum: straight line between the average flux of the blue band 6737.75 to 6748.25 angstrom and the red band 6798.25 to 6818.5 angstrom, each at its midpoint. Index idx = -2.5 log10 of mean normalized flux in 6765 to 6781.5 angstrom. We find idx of 0.01 mag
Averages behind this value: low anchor 10.8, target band 10.6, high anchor 10.5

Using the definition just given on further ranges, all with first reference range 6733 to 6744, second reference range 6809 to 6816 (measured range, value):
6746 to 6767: 0.00 mag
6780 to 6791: -0.01 mag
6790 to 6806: -0.01 mag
